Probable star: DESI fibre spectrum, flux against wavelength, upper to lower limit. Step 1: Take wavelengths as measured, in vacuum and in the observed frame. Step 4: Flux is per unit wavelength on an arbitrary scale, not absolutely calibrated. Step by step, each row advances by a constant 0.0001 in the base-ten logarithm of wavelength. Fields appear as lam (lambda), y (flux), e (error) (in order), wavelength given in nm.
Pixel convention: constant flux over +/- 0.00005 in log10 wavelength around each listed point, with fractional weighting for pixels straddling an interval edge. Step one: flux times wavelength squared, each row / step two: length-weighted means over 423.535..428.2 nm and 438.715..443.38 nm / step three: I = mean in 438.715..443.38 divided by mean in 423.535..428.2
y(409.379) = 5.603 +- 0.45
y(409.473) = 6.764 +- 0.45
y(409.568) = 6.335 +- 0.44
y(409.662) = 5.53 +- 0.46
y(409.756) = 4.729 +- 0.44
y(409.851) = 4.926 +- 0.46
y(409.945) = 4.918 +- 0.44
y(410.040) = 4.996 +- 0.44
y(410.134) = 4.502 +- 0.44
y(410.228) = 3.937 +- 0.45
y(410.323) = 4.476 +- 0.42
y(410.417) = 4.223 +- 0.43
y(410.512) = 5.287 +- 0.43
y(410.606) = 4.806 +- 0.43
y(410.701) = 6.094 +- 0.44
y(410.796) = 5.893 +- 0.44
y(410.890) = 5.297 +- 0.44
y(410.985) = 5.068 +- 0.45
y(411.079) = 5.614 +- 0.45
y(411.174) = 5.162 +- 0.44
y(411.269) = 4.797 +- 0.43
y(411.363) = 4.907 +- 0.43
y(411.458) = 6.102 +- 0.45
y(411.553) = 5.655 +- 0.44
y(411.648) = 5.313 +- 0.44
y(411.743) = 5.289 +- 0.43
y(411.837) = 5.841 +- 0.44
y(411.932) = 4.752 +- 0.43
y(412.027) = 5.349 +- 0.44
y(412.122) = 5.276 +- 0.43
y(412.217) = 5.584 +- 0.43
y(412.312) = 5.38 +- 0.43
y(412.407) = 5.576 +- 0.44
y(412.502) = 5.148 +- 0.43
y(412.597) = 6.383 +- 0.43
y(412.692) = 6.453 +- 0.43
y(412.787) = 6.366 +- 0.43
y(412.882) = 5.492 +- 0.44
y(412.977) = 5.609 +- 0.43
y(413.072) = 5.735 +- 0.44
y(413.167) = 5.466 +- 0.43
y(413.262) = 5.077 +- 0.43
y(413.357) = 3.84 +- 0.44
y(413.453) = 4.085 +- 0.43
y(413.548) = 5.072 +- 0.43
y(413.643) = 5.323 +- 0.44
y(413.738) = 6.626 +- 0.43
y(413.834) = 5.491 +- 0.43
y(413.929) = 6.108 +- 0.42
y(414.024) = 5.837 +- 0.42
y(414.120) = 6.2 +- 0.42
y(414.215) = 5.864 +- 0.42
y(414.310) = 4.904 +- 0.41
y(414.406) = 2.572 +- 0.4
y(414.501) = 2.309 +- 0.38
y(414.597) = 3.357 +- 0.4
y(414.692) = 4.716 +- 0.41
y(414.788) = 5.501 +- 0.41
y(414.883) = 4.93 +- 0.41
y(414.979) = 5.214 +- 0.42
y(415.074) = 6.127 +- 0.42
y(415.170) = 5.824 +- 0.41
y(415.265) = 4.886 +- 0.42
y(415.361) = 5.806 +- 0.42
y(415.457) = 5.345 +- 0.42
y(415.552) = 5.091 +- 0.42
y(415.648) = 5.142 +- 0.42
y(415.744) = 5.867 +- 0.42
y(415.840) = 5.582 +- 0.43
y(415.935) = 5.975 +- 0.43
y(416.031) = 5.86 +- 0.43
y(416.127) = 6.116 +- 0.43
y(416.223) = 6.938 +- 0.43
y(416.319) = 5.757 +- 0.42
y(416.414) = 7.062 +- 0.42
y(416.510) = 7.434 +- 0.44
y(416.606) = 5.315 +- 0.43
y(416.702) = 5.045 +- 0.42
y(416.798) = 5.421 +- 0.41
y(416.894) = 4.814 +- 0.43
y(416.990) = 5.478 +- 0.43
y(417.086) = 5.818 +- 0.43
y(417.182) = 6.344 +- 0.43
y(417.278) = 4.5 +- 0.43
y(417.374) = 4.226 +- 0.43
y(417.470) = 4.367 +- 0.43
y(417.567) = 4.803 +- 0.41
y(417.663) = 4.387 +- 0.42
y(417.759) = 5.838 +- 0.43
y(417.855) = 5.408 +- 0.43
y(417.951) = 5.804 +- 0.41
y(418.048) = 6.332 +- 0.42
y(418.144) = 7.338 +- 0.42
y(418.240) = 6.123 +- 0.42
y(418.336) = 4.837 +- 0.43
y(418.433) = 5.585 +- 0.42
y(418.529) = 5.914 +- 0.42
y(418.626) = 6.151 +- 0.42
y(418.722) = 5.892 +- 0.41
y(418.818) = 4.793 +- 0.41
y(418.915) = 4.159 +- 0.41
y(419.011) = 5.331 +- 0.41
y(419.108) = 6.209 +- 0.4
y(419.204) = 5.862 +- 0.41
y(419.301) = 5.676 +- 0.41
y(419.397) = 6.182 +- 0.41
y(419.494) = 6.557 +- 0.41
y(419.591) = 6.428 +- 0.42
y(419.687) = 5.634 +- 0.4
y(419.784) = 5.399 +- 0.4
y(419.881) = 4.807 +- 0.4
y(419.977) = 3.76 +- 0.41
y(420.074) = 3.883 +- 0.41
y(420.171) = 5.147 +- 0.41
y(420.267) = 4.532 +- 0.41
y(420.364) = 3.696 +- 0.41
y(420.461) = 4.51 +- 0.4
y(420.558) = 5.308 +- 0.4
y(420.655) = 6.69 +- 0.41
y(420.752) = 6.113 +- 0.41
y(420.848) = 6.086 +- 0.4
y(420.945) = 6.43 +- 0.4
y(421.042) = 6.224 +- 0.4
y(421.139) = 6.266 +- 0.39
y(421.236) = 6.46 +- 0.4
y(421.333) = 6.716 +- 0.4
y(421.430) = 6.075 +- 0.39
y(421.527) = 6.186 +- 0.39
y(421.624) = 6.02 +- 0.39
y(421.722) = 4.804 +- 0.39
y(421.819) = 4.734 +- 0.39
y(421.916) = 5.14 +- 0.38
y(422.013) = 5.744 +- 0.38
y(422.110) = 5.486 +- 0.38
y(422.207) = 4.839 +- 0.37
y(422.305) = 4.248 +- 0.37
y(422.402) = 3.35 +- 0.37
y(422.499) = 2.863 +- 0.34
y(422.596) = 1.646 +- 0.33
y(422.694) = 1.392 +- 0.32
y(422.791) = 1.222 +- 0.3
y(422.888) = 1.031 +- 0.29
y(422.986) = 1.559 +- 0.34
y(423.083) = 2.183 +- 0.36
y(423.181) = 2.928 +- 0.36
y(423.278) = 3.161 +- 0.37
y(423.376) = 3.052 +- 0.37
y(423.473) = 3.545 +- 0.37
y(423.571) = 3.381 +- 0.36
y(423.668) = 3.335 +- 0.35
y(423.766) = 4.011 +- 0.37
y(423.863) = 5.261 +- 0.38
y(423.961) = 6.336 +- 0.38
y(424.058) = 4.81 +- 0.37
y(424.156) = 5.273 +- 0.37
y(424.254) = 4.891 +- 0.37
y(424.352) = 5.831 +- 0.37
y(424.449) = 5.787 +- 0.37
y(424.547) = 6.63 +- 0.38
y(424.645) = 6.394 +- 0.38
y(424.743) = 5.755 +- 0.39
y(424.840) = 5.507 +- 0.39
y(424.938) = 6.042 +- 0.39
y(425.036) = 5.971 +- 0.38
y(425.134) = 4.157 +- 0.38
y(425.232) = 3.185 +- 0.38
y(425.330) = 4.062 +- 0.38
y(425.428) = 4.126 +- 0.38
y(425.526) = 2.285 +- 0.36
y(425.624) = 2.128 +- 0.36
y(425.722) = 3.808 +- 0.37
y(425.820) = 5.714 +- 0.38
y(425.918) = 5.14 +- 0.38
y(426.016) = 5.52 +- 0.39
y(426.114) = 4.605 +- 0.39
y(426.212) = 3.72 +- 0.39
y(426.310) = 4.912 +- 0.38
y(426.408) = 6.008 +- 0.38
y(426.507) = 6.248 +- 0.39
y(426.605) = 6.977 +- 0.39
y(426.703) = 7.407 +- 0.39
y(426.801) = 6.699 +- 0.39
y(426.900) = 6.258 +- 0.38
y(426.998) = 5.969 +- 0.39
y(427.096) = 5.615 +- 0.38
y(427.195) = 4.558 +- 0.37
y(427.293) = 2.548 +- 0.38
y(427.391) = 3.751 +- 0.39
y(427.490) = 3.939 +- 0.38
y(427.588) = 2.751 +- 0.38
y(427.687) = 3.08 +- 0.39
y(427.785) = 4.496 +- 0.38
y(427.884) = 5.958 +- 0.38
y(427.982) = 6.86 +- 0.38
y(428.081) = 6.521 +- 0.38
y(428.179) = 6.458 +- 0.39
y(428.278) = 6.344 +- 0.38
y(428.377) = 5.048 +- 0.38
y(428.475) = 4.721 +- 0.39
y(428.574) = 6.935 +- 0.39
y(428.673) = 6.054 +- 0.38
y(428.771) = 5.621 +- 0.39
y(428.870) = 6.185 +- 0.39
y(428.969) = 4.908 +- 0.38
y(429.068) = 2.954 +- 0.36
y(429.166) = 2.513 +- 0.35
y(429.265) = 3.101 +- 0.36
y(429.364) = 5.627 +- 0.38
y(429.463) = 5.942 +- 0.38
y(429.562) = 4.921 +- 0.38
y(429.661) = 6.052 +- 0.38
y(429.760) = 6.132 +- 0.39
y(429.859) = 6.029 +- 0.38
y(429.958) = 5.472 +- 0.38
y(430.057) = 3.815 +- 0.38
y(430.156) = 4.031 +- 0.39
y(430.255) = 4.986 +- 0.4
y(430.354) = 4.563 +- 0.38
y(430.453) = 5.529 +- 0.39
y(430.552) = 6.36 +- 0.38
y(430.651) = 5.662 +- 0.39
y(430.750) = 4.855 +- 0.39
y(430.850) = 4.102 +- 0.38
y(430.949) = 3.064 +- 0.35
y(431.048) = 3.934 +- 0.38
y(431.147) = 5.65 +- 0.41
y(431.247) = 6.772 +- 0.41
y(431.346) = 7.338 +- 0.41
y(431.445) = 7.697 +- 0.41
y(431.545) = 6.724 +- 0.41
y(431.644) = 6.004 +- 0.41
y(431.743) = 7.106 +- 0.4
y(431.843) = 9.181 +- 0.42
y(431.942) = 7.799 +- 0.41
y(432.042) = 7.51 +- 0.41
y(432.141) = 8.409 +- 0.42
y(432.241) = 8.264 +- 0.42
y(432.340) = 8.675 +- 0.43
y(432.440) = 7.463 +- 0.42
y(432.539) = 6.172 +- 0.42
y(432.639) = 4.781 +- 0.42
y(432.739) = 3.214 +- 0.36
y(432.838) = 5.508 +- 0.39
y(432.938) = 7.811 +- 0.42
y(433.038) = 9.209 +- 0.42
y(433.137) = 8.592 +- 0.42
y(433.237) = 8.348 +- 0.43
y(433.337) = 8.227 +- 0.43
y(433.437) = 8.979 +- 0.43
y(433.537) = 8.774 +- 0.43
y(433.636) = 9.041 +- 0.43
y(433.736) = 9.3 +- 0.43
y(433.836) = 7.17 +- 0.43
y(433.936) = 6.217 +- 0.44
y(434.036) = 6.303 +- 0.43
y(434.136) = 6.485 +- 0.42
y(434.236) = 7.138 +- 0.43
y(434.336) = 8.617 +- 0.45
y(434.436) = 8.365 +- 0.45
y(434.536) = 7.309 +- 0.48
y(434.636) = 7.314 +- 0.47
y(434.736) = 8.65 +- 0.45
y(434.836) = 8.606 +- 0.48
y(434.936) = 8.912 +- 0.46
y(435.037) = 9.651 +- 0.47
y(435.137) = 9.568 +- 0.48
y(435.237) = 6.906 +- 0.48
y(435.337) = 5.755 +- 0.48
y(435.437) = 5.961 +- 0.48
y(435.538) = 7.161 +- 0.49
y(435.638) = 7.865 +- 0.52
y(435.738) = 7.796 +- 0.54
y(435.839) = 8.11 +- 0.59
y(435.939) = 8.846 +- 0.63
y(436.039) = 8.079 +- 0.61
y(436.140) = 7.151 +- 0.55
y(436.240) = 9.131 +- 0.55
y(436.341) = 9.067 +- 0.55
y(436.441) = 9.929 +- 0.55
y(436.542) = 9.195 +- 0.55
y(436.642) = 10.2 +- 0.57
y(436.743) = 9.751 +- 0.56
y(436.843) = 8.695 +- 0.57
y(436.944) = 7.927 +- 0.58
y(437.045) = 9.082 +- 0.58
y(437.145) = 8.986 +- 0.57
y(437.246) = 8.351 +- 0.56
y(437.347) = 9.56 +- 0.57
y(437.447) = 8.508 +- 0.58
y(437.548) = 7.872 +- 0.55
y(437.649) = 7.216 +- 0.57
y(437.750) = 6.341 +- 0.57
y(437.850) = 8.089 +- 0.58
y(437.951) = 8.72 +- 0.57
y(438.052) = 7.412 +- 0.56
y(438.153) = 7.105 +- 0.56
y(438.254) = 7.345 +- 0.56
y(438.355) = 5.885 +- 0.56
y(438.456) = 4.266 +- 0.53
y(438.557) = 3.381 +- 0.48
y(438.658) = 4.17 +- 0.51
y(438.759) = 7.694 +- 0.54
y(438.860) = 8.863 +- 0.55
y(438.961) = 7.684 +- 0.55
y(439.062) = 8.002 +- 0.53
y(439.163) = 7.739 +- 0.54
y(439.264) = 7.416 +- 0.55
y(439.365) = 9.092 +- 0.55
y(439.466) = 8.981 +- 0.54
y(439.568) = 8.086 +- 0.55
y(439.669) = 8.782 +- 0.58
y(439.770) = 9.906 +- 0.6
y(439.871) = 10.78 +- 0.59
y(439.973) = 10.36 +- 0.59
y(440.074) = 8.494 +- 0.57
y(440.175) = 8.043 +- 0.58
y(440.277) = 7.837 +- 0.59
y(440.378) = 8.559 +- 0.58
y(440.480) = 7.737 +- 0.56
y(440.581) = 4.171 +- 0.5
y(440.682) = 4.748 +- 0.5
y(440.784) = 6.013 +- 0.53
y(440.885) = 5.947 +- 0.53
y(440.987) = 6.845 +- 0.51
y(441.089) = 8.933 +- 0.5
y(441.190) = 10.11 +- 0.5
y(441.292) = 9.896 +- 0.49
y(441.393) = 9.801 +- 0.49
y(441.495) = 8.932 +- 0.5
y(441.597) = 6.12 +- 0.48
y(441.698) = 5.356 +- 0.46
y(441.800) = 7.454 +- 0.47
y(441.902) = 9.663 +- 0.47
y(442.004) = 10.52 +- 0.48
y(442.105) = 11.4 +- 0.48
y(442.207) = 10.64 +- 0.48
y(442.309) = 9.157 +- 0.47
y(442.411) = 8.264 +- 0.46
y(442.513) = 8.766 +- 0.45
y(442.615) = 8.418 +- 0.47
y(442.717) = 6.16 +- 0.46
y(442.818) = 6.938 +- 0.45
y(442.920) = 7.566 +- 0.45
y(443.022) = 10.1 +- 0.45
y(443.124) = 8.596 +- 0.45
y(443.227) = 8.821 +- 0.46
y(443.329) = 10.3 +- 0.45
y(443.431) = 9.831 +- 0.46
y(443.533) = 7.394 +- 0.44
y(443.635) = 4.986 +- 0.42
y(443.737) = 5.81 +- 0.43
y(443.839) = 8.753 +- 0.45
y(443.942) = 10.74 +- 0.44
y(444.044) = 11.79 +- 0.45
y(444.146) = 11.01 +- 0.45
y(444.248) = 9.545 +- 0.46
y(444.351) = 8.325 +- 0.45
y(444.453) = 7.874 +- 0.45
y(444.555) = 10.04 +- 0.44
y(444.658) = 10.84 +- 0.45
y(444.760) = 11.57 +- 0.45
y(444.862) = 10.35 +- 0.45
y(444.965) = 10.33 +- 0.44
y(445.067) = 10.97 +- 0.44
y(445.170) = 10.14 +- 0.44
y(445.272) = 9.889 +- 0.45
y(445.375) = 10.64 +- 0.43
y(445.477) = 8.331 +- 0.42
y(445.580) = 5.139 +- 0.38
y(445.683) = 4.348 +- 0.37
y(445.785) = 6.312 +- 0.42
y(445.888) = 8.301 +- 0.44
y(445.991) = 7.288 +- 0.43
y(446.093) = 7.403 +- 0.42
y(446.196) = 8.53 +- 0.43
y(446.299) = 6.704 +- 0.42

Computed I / 1.79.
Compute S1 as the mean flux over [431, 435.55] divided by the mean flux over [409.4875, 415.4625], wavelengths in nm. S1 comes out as 1.42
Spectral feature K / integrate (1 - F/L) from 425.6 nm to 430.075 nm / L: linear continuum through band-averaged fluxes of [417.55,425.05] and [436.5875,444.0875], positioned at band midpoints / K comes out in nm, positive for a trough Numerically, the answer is 0.67 nm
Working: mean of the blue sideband 4.99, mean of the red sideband 8.13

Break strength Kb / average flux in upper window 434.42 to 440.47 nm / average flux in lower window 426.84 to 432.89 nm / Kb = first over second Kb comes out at 1.45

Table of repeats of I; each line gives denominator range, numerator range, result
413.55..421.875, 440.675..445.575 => 1.81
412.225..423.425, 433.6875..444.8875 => 1.77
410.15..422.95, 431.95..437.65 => 1.66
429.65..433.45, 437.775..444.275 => 1.33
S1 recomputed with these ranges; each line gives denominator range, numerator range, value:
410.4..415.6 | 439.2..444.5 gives 1.60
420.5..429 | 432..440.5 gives 1.62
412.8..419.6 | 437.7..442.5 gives 1.45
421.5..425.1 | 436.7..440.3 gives 1.84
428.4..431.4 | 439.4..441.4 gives 1.59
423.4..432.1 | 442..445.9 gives 1.70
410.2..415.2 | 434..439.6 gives 1.50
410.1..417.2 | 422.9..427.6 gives 0.87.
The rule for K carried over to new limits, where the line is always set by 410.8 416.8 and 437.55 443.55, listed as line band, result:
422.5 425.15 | 0.96 nm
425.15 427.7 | 0.75 nm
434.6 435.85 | -0.07 nm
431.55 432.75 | 0.00 nm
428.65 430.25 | 0.46 nm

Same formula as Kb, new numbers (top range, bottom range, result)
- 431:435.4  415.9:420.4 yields 1.36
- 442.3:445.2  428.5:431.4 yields 1.76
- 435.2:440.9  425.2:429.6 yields 1.58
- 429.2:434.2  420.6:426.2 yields 1.40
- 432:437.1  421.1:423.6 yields 1.99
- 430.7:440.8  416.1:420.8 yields 1.38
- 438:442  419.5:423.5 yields 1.69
